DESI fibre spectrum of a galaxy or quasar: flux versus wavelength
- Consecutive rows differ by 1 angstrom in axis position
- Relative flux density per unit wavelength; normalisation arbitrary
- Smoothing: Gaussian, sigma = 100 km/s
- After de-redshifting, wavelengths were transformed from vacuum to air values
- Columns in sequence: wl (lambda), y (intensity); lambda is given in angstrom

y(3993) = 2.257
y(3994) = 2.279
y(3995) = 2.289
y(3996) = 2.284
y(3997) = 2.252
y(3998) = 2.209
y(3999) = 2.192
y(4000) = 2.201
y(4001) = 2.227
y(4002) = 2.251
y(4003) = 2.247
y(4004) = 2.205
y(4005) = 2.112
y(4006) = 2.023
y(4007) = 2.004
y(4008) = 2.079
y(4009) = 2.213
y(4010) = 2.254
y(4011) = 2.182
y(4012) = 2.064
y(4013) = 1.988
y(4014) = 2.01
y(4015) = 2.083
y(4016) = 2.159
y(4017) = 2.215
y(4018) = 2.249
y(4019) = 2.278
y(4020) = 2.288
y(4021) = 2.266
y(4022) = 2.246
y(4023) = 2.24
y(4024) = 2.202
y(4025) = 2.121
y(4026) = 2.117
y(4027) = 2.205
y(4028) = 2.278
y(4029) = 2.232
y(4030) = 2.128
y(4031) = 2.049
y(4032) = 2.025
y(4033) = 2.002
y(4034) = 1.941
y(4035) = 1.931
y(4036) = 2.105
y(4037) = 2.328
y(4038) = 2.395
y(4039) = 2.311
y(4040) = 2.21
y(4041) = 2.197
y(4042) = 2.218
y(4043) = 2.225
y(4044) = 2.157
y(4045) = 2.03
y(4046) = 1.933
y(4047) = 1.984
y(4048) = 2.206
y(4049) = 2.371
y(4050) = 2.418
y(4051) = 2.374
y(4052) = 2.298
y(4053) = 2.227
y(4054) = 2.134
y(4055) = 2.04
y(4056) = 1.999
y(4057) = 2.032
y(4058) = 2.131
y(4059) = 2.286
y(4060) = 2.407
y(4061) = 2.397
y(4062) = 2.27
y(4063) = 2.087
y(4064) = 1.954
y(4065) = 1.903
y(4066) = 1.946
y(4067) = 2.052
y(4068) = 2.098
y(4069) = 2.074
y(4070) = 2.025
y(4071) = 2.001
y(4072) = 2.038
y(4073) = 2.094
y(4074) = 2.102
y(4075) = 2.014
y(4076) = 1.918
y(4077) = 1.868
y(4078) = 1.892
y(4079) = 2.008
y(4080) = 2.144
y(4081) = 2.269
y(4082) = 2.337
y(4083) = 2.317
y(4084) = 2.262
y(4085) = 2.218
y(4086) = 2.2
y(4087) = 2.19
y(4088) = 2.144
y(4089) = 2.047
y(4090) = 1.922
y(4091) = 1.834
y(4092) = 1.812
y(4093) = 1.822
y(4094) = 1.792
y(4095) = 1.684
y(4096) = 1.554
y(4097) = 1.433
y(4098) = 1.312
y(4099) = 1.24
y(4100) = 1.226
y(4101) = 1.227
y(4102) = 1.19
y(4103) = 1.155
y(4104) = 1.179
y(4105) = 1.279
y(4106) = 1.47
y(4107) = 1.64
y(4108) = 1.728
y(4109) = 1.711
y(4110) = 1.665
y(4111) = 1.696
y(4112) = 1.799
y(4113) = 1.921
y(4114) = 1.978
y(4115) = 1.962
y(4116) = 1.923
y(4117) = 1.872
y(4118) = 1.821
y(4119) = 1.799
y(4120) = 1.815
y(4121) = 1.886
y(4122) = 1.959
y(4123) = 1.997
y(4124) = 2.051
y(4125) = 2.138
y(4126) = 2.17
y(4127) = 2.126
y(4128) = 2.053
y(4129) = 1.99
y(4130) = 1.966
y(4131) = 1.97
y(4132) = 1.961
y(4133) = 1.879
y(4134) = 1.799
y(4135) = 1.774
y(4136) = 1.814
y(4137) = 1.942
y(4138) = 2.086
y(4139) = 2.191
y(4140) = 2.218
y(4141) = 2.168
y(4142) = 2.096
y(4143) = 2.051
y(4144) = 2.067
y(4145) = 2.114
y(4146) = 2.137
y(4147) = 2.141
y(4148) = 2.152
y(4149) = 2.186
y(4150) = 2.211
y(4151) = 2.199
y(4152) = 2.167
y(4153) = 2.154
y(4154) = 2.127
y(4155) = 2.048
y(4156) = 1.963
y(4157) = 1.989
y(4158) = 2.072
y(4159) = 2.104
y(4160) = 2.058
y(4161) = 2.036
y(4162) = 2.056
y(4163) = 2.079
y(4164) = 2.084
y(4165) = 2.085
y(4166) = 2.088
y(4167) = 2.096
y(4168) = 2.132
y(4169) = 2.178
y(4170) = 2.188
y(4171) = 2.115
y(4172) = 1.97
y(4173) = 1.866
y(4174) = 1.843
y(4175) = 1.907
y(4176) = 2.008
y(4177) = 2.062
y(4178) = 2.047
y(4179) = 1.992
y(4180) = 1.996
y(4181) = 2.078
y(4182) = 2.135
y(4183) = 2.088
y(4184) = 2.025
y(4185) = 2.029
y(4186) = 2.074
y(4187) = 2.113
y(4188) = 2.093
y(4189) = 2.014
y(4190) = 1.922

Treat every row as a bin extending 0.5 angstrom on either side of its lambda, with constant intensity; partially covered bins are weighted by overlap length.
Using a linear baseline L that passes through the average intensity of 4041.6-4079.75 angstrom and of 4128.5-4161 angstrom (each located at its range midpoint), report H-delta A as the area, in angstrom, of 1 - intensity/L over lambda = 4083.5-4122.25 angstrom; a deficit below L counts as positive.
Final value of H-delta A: 6.65 angstrom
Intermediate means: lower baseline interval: 2.11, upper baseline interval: 2.06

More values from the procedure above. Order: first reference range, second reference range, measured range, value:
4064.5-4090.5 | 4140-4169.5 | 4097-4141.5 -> 6.57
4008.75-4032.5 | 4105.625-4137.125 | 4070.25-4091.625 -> -0.91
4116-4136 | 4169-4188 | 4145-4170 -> -1.36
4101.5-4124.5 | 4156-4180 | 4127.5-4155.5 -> -2.56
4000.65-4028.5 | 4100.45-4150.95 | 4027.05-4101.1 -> -0.15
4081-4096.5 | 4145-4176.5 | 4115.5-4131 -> 0.58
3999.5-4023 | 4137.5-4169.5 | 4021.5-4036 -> 0.27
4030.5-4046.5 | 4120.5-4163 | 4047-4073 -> -0.41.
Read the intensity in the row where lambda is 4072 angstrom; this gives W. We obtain 2.038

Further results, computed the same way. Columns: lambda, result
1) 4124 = 2.051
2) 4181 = 2.078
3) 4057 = 2.032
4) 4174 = 1.843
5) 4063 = 2.087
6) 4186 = 2.074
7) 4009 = 2.213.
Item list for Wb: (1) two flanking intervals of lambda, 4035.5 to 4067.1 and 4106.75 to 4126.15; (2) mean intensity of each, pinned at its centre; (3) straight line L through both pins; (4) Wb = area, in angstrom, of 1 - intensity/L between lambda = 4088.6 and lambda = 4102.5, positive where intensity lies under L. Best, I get 2.81 angstrom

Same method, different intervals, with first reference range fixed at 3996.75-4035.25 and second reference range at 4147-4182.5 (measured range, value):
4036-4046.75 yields -0.3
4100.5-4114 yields 3.7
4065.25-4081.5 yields 0.7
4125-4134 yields 0.4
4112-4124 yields 1.1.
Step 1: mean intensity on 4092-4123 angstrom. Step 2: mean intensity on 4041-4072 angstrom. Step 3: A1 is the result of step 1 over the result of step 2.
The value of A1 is 0.76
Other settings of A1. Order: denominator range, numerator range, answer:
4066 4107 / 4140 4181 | 1.13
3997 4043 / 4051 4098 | 0.94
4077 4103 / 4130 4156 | 1.13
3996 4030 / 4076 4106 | 0.81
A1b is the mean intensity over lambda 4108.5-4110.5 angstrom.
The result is 1.69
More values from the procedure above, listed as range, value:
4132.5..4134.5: 1.84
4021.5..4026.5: 2.19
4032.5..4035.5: 1.96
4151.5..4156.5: 2.09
